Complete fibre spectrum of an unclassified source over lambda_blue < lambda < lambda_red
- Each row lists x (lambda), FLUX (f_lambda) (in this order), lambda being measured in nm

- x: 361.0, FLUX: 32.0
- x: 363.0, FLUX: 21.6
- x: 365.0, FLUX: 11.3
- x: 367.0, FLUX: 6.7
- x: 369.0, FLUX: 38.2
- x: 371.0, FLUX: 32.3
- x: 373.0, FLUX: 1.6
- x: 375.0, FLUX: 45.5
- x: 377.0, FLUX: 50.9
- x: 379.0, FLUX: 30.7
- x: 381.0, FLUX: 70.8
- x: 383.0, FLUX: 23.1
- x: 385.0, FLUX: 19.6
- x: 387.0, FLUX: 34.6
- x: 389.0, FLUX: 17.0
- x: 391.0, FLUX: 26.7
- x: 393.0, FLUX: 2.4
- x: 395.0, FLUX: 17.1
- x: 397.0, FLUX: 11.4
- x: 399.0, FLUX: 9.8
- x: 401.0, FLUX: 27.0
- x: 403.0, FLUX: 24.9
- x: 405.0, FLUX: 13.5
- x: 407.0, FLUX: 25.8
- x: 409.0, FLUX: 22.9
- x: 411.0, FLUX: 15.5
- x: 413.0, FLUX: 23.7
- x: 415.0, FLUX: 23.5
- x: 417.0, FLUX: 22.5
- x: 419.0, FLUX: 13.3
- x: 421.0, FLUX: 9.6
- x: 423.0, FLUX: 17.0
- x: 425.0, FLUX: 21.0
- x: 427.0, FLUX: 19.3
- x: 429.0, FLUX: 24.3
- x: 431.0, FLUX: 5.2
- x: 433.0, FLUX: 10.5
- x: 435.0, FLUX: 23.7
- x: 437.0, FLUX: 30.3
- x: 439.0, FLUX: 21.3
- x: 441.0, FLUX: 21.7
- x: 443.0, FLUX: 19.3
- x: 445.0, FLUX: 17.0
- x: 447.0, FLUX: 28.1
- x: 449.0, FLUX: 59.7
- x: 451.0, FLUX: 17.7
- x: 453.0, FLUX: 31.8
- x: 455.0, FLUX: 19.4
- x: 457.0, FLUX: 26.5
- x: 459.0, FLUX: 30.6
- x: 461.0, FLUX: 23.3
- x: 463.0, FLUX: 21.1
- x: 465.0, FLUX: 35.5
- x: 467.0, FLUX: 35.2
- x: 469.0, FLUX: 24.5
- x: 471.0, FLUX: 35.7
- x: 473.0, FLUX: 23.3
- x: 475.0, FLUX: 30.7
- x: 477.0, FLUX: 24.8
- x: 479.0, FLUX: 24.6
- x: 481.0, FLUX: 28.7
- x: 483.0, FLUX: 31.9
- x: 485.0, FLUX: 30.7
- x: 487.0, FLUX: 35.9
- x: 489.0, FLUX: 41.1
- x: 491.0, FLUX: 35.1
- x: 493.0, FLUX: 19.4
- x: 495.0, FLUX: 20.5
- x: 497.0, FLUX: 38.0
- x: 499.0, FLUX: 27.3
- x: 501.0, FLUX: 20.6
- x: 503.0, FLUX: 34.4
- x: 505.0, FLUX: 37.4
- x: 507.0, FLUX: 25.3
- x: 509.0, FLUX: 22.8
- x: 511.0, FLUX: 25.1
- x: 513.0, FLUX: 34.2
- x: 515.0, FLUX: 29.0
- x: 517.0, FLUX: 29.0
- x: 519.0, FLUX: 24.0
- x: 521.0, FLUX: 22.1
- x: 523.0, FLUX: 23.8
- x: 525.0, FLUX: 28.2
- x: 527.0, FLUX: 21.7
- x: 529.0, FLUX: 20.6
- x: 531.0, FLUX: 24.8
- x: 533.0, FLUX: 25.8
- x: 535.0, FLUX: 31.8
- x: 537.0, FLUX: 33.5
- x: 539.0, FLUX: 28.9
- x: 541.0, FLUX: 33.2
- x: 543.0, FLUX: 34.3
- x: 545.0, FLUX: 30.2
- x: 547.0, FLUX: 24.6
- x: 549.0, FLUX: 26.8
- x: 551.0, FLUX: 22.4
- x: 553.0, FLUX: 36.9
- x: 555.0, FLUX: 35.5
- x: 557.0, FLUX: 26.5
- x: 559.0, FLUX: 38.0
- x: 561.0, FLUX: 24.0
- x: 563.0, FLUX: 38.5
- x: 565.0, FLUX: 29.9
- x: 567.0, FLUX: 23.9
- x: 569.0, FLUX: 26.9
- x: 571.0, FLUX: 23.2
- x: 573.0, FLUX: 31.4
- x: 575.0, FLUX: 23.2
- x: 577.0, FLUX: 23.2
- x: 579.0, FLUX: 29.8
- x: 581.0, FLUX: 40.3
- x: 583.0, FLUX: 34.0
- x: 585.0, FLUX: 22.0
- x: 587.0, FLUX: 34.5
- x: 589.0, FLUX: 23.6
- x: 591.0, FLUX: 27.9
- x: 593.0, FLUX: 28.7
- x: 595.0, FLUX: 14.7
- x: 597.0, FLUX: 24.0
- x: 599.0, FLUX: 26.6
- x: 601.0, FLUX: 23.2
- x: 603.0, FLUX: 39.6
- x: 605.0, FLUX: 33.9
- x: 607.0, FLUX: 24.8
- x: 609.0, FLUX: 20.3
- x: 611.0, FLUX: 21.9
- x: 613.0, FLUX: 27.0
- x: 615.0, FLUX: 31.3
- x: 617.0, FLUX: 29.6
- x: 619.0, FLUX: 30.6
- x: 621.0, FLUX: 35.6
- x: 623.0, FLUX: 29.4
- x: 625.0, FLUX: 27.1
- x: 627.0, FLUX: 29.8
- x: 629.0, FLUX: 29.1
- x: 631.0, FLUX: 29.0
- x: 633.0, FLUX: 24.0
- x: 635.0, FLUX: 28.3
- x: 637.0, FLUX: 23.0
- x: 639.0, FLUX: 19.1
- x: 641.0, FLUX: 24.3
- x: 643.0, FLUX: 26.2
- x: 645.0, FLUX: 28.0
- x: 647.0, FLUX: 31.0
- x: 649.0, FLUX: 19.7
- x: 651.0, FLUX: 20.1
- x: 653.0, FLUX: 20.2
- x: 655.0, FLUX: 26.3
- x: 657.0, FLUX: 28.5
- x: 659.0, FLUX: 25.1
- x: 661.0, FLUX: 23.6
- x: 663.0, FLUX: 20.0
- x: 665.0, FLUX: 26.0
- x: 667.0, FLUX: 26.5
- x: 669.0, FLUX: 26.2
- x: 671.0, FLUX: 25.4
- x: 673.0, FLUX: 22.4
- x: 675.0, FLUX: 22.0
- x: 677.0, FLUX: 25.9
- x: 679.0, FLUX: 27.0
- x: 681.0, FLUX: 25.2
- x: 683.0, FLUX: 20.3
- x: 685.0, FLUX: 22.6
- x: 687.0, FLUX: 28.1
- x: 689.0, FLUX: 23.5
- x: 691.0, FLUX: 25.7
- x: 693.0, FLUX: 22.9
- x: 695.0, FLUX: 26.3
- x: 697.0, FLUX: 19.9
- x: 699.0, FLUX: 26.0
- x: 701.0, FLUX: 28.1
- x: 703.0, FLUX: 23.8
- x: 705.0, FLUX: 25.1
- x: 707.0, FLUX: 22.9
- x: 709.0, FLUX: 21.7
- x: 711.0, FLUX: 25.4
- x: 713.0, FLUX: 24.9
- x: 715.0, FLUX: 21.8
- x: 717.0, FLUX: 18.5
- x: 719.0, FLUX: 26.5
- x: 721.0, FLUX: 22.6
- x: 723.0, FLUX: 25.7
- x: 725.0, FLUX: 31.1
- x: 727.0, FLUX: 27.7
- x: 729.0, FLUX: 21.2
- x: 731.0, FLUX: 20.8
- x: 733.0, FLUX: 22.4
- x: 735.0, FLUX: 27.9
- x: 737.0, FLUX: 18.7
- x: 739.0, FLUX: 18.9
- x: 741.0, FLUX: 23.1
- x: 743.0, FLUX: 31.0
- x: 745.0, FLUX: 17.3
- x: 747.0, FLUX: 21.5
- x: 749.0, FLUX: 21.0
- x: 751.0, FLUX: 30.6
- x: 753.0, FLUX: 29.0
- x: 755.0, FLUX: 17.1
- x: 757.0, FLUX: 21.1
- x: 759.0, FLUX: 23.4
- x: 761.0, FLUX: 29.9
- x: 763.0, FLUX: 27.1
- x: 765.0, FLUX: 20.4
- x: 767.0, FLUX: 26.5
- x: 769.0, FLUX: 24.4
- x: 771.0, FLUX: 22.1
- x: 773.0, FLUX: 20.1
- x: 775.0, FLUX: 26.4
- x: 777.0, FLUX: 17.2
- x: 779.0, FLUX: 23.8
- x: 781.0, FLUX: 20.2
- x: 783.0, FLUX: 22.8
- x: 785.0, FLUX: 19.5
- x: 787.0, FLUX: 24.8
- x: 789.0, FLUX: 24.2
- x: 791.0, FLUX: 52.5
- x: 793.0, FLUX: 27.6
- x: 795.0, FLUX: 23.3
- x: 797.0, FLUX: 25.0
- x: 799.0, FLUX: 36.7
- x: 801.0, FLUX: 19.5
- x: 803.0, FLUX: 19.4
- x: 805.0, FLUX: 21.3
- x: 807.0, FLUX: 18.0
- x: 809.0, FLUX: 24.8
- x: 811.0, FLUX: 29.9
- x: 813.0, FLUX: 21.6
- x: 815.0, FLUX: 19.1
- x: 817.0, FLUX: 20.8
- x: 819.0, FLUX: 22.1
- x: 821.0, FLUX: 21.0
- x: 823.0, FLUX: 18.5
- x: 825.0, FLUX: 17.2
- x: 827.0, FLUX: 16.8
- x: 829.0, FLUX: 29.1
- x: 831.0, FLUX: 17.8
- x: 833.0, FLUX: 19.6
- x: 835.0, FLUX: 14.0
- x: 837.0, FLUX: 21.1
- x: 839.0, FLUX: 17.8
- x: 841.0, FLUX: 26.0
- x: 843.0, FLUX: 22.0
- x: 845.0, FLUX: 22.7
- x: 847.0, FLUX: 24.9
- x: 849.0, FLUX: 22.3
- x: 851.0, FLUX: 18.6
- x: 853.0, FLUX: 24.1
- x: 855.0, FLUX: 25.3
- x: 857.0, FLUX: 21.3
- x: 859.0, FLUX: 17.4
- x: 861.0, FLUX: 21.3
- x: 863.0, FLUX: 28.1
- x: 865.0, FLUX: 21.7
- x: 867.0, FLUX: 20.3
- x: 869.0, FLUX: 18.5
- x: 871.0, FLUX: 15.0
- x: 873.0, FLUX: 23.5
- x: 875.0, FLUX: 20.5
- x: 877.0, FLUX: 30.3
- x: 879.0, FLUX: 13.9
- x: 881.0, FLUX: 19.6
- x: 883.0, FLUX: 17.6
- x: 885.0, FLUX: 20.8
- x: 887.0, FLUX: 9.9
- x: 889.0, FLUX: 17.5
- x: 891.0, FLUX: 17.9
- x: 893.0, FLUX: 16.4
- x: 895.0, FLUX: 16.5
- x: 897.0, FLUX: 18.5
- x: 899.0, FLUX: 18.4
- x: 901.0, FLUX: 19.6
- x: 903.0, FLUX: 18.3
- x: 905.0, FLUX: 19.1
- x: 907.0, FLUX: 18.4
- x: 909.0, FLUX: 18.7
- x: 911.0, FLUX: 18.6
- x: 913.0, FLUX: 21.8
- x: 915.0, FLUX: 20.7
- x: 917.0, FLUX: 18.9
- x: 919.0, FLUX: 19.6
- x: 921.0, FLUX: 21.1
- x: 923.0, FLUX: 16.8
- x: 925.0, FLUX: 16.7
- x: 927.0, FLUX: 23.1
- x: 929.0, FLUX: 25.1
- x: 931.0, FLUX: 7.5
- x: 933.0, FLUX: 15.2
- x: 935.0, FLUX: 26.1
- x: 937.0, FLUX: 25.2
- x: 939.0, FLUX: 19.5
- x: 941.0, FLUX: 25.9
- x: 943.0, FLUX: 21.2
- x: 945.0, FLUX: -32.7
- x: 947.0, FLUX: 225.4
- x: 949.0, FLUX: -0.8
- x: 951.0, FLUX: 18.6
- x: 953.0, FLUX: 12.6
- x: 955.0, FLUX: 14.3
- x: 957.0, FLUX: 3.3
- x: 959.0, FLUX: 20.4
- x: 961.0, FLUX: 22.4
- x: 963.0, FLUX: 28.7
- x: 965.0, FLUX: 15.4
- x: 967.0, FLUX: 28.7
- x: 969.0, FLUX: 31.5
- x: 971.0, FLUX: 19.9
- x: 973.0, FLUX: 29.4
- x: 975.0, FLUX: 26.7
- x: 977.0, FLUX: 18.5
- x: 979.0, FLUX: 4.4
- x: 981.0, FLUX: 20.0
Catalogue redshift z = 0.206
